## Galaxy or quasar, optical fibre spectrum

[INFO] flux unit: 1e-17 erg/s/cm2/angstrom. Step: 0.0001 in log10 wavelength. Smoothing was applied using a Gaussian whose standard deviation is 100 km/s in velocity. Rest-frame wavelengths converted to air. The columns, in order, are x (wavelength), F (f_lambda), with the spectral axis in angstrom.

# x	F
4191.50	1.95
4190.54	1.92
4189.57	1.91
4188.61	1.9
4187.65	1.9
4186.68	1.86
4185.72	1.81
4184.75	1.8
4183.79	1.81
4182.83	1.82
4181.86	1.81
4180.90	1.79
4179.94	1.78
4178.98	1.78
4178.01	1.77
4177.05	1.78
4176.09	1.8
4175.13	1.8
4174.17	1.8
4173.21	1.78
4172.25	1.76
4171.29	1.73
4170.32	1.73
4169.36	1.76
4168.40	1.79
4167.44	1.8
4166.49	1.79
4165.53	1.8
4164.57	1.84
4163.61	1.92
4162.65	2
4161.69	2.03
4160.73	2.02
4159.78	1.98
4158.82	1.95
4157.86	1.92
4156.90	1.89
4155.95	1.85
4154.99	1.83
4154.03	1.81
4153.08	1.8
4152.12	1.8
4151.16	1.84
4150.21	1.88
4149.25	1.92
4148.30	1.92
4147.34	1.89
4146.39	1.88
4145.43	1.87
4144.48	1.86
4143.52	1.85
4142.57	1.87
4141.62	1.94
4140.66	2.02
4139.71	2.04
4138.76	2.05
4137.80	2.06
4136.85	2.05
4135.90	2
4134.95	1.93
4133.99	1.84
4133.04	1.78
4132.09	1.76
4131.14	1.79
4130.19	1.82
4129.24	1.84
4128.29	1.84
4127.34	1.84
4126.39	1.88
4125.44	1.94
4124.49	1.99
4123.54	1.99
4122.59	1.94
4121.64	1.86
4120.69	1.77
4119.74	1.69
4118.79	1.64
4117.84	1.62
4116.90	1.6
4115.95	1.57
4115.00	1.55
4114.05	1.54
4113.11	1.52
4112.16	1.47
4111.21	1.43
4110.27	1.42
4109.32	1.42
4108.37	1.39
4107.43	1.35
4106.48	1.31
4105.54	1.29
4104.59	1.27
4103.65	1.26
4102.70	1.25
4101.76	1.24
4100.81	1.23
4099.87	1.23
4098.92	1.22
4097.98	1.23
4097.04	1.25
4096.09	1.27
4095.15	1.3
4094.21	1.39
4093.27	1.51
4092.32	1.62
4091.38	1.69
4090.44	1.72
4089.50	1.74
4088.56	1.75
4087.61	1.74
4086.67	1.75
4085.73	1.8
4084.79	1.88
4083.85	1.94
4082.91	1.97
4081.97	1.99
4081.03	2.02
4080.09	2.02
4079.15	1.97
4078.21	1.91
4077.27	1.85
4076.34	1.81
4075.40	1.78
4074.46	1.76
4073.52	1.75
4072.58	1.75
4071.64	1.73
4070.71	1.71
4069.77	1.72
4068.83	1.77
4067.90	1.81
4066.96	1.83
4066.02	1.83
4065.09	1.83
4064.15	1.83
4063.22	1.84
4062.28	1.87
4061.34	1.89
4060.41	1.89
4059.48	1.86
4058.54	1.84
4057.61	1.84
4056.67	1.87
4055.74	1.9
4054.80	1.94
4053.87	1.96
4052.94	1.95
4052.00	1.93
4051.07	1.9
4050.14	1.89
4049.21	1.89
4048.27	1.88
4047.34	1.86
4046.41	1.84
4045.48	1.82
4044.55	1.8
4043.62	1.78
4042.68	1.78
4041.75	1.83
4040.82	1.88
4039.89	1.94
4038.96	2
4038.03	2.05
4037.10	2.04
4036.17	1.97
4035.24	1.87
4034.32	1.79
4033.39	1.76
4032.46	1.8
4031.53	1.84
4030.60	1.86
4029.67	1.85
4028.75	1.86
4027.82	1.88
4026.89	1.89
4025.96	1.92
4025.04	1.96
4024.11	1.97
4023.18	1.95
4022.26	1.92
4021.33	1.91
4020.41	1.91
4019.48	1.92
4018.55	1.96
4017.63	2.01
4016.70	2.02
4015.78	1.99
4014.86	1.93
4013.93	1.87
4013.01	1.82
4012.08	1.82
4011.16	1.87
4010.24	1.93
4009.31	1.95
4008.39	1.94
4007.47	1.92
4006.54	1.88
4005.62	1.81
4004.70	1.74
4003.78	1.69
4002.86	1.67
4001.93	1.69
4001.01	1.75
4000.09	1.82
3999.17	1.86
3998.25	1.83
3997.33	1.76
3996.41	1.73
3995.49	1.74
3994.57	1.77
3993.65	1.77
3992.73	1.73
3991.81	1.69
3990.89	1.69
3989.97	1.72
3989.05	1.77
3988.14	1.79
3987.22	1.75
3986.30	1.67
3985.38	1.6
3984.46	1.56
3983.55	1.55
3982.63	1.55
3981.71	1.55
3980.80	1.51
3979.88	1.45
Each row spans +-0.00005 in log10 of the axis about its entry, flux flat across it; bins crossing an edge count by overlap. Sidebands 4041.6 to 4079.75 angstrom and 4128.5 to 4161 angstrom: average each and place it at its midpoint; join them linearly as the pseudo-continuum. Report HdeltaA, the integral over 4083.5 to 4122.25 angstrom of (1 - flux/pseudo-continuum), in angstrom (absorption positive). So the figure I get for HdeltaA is 7.5 angstrom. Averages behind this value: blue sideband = 1.84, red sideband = 1.9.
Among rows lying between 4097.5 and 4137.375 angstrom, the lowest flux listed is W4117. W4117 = 1.22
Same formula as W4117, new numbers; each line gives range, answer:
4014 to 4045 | 1.76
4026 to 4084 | 1.71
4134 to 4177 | 1.73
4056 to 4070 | 1.72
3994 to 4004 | 1.67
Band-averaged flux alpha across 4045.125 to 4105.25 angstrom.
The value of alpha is 1.73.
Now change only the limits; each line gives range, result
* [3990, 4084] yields 1.86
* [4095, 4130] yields 1.53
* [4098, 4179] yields 1.75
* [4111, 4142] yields 1.81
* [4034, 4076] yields 1.86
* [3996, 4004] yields 1.76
